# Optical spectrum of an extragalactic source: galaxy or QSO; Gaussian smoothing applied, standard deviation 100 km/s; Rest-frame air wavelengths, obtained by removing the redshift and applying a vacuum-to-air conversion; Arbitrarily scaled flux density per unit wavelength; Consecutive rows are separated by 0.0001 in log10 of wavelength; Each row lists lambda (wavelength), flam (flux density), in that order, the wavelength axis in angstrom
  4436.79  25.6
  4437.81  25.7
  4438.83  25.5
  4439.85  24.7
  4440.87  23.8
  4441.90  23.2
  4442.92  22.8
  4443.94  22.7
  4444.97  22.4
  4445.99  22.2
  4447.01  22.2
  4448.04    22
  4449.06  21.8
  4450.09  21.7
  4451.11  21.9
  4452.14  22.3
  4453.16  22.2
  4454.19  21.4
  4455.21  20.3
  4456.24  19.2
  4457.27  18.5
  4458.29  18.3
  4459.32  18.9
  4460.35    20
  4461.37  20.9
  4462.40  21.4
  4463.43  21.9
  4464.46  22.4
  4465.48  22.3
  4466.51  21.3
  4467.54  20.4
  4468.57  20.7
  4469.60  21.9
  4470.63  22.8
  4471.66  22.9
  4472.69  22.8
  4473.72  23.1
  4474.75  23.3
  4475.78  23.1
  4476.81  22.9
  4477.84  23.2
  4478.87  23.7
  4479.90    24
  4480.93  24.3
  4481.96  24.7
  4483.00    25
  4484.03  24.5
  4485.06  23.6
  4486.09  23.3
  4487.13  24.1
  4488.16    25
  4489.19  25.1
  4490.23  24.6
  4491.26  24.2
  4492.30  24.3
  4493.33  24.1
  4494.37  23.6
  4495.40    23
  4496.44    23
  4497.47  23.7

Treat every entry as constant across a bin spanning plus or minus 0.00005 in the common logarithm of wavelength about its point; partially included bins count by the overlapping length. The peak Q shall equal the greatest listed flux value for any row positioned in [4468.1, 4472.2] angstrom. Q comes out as 22.9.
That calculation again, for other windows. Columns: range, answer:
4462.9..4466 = 22.4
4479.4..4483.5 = 25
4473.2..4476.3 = 23.3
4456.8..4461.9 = 20.9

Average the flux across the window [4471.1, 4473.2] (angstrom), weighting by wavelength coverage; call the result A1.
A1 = 22.8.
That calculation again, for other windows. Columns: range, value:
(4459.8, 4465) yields 21.3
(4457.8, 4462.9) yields 19.9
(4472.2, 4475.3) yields 23.1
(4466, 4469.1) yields 20.8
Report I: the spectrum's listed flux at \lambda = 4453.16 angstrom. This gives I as 22.2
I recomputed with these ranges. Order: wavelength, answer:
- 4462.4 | 21.4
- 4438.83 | 25.5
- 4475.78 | 23.1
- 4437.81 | 25.7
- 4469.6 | 21.9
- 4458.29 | 18.3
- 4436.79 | 25.6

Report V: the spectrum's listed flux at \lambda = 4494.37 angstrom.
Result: 23.6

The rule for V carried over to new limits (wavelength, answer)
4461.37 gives 20.9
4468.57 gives 20.7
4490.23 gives 24.6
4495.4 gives 23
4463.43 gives 21.9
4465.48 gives 22.3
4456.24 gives 19.2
